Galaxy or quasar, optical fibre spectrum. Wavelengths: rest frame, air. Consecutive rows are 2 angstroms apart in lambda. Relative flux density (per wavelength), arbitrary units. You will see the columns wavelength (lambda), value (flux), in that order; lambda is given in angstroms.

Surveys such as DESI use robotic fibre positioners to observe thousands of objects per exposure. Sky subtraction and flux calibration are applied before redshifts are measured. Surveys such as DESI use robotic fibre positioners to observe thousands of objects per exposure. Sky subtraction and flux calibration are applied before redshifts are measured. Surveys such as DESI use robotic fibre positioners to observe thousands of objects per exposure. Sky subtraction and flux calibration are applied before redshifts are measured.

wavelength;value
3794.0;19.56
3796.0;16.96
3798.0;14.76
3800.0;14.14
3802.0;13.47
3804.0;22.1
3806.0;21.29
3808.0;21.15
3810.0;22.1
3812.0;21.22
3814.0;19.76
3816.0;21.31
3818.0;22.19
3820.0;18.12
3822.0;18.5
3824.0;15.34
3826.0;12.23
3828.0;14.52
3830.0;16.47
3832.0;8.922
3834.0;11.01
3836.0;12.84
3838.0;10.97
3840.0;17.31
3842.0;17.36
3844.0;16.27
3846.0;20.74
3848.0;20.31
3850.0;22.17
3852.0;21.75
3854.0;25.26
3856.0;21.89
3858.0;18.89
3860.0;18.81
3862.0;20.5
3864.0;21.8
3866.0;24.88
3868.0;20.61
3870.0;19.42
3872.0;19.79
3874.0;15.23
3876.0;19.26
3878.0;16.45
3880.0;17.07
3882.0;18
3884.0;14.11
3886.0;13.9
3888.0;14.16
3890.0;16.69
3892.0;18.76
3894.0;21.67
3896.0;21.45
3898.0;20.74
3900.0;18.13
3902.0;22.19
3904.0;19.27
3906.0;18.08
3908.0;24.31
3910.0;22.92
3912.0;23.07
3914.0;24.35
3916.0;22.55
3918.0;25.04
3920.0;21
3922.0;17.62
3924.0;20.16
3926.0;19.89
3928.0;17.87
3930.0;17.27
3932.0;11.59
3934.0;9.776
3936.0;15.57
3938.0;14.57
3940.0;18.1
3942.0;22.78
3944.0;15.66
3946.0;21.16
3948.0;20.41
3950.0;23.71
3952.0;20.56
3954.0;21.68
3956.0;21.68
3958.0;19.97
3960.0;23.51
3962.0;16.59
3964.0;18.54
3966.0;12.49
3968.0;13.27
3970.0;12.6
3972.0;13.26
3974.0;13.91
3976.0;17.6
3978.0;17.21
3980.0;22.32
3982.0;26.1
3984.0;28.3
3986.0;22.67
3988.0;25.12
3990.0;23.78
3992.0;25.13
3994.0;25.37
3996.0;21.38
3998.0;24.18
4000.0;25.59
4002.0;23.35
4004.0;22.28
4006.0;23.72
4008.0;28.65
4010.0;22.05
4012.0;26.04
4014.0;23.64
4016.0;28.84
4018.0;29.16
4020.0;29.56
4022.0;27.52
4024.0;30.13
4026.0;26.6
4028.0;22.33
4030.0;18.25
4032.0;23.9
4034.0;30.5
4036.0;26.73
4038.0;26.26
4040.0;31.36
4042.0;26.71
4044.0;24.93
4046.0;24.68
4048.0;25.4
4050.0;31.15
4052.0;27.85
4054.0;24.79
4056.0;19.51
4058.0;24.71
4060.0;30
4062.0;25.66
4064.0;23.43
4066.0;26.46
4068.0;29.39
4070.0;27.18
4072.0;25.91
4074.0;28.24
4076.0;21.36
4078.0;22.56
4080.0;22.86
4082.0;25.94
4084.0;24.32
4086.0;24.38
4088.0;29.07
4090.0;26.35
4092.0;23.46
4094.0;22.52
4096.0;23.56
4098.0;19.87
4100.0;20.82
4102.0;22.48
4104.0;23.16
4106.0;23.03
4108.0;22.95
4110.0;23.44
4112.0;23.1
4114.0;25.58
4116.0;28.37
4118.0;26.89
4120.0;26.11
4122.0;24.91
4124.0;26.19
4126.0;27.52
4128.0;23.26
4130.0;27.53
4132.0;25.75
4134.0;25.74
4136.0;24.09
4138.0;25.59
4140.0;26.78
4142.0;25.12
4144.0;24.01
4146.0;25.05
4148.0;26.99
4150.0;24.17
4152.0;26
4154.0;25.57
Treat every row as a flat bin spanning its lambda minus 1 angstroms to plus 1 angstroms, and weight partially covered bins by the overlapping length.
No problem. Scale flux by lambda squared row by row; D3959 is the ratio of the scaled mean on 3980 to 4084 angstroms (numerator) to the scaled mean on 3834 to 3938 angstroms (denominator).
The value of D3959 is 1.46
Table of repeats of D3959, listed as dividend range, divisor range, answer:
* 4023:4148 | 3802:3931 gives 1.48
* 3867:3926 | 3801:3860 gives 1.11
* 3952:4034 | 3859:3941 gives 1.25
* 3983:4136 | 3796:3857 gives 1.59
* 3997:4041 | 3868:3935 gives 1.46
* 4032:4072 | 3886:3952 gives 1.47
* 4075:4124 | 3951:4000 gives 1.25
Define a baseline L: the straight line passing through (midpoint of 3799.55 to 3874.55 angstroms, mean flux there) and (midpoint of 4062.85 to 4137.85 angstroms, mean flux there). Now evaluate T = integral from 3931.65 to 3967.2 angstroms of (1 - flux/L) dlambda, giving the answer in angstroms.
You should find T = 4.81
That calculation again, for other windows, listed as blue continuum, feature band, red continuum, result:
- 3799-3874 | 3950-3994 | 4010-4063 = 7.0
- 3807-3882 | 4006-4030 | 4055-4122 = -3.6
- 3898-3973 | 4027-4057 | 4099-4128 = -4.4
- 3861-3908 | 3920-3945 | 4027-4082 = 4.7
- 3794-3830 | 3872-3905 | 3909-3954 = 1.7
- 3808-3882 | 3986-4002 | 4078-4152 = -1.7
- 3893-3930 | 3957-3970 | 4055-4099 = 3.0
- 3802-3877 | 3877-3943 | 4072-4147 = 4.7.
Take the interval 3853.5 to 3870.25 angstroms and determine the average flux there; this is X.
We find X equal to 21.3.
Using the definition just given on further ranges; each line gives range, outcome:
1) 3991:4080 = 25.7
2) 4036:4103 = 25.3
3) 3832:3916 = 19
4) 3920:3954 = 18.1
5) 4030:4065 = 26.1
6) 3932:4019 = 20.9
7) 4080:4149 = 24.8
